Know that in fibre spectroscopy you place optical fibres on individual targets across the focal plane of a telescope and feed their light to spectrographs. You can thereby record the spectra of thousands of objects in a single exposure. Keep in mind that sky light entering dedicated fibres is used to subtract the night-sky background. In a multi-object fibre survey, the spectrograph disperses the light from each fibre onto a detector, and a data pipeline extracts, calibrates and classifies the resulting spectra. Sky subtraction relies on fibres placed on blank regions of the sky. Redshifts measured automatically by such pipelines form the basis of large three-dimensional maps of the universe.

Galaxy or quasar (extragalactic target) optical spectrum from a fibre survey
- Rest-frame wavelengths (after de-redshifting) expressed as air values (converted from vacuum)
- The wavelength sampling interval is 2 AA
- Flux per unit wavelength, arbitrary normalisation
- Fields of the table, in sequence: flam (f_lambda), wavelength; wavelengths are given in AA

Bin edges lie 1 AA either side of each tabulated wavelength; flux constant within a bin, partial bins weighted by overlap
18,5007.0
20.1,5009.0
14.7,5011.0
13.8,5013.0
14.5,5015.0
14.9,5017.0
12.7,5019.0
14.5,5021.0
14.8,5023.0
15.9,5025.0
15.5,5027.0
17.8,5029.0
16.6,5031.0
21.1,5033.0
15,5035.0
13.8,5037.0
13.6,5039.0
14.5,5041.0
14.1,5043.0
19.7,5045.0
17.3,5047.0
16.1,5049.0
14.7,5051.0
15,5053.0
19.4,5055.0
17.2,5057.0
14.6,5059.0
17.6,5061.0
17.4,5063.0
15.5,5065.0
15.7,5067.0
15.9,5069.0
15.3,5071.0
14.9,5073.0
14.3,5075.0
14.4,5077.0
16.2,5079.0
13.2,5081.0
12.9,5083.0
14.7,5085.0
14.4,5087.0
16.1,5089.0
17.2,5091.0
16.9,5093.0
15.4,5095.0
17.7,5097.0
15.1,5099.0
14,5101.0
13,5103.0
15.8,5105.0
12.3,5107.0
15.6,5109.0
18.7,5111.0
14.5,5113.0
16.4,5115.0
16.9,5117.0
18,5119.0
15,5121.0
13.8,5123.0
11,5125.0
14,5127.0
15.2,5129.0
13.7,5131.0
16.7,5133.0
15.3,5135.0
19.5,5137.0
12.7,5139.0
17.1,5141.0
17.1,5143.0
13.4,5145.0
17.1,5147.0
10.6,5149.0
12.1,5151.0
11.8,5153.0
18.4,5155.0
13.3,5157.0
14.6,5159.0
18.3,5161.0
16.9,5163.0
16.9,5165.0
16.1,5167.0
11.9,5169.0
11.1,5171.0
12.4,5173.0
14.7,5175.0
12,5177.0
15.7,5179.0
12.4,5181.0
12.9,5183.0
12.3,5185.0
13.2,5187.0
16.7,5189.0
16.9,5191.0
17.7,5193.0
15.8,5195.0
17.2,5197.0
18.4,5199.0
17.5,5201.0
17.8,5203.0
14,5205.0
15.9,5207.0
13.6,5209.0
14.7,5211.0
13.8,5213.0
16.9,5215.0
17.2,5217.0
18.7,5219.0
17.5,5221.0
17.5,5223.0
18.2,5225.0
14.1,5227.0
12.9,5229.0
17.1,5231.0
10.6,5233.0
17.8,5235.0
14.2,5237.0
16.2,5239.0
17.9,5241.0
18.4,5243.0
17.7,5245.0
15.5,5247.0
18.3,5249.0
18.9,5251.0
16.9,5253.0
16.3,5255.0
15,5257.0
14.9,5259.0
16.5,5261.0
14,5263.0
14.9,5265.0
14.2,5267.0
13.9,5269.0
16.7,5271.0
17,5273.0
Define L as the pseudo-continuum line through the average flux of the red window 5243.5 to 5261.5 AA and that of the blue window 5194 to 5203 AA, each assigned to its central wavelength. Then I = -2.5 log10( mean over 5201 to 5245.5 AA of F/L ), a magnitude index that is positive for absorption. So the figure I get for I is 0.06 mag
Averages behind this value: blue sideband 17.3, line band 16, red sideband 16.7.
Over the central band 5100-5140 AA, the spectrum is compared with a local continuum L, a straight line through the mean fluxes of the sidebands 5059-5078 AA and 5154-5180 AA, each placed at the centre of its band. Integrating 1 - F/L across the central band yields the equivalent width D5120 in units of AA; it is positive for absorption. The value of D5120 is 0.20 AA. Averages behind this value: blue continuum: 15.6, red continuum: 14.8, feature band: 15.1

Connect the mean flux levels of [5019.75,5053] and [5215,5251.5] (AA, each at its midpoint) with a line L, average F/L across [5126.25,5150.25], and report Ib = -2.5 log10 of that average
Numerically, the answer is 0.07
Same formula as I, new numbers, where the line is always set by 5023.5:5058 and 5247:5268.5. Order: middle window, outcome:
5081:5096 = 0.07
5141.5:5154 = 0.17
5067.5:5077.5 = 0.08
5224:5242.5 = 0.03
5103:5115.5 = 0.06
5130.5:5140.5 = 0.03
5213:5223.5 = -0.08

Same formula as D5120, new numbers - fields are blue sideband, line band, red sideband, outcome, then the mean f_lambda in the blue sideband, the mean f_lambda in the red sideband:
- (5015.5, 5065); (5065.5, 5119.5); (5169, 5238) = 1.2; 16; 15.2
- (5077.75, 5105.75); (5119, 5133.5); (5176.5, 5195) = 0.6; 15.2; 14.6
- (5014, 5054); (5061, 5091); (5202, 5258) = 1.0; 15.6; 16.2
